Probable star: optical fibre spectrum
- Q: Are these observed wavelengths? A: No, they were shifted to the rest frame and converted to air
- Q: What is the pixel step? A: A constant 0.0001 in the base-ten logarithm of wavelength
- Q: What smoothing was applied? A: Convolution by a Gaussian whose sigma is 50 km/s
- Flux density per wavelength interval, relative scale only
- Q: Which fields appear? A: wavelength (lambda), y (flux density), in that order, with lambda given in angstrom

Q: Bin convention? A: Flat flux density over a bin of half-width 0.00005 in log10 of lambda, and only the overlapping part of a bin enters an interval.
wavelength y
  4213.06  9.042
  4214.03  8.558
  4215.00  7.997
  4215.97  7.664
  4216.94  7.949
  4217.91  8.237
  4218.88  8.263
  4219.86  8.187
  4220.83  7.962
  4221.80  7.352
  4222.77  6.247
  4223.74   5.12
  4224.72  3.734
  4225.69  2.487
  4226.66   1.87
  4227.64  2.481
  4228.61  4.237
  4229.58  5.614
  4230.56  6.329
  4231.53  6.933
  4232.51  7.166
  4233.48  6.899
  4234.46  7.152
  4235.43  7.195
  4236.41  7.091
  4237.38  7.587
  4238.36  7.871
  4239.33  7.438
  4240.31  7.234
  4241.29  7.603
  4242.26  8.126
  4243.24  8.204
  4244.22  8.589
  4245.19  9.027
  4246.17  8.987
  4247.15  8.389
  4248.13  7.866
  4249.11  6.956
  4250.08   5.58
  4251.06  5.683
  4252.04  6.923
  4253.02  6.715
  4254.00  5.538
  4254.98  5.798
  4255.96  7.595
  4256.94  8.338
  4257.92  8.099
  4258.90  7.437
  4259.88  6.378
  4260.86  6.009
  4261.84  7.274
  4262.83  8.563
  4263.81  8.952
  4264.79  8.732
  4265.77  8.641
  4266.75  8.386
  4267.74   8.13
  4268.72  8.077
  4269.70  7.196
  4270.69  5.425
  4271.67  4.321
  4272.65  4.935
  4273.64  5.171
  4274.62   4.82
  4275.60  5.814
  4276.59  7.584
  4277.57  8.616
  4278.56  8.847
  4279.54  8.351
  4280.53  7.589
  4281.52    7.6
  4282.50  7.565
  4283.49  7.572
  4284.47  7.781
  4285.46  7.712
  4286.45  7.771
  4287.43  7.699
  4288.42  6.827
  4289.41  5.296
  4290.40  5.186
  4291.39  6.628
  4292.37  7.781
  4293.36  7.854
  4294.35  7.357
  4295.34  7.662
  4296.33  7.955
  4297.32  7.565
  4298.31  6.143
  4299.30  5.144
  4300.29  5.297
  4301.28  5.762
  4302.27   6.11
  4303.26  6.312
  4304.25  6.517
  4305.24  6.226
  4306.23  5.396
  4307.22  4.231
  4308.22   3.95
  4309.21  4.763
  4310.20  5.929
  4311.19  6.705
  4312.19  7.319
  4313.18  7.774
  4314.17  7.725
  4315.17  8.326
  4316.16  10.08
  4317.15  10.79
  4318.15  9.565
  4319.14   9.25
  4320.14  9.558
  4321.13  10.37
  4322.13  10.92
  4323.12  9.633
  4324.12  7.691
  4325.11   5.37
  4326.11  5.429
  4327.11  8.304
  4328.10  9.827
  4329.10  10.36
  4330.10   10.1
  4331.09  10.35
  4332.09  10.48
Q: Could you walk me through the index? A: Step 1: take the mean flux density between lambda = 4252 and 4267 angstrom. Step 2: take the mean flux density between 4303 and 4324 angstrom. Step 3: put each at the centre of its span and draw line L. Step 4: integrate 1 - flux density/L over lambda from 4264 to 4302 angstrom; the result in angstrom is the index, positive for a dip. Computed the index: 2.7 angstrom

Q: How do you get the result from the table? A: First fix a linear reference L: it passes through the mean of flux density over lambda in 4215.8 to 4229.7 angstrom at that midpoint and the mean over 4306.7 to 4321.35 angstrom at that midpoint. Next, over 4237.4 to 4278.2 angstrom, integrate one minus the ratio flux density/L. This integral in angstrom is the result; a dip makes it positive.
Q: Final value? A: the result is -4.7 angstrom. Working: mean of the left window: 5.79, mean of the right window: 7.7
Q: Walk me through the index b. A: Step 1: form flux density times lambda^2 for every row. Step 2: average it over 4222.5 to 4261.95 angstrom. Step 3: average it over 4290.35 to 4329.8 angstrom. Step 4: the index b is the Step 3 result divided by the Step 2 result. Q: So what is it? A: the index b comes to 1.15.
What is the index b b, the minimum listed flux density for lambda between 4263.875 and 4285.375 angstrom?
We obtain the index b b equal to 4.321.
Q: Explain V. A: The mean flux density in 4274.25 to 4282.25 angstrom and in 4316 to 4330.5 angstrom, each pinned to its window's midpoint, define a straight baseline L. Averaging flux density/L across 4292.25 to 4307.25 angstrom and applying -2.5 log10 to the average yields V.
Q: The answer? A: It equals 0.26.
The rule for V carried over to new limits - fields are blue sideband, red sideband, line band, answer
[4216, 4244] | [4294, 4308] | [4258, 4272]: -0.17 mag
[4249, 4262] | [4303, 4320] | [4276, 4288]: -0.14 mag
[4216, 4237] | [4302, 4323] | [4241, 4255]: -0.14 mag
